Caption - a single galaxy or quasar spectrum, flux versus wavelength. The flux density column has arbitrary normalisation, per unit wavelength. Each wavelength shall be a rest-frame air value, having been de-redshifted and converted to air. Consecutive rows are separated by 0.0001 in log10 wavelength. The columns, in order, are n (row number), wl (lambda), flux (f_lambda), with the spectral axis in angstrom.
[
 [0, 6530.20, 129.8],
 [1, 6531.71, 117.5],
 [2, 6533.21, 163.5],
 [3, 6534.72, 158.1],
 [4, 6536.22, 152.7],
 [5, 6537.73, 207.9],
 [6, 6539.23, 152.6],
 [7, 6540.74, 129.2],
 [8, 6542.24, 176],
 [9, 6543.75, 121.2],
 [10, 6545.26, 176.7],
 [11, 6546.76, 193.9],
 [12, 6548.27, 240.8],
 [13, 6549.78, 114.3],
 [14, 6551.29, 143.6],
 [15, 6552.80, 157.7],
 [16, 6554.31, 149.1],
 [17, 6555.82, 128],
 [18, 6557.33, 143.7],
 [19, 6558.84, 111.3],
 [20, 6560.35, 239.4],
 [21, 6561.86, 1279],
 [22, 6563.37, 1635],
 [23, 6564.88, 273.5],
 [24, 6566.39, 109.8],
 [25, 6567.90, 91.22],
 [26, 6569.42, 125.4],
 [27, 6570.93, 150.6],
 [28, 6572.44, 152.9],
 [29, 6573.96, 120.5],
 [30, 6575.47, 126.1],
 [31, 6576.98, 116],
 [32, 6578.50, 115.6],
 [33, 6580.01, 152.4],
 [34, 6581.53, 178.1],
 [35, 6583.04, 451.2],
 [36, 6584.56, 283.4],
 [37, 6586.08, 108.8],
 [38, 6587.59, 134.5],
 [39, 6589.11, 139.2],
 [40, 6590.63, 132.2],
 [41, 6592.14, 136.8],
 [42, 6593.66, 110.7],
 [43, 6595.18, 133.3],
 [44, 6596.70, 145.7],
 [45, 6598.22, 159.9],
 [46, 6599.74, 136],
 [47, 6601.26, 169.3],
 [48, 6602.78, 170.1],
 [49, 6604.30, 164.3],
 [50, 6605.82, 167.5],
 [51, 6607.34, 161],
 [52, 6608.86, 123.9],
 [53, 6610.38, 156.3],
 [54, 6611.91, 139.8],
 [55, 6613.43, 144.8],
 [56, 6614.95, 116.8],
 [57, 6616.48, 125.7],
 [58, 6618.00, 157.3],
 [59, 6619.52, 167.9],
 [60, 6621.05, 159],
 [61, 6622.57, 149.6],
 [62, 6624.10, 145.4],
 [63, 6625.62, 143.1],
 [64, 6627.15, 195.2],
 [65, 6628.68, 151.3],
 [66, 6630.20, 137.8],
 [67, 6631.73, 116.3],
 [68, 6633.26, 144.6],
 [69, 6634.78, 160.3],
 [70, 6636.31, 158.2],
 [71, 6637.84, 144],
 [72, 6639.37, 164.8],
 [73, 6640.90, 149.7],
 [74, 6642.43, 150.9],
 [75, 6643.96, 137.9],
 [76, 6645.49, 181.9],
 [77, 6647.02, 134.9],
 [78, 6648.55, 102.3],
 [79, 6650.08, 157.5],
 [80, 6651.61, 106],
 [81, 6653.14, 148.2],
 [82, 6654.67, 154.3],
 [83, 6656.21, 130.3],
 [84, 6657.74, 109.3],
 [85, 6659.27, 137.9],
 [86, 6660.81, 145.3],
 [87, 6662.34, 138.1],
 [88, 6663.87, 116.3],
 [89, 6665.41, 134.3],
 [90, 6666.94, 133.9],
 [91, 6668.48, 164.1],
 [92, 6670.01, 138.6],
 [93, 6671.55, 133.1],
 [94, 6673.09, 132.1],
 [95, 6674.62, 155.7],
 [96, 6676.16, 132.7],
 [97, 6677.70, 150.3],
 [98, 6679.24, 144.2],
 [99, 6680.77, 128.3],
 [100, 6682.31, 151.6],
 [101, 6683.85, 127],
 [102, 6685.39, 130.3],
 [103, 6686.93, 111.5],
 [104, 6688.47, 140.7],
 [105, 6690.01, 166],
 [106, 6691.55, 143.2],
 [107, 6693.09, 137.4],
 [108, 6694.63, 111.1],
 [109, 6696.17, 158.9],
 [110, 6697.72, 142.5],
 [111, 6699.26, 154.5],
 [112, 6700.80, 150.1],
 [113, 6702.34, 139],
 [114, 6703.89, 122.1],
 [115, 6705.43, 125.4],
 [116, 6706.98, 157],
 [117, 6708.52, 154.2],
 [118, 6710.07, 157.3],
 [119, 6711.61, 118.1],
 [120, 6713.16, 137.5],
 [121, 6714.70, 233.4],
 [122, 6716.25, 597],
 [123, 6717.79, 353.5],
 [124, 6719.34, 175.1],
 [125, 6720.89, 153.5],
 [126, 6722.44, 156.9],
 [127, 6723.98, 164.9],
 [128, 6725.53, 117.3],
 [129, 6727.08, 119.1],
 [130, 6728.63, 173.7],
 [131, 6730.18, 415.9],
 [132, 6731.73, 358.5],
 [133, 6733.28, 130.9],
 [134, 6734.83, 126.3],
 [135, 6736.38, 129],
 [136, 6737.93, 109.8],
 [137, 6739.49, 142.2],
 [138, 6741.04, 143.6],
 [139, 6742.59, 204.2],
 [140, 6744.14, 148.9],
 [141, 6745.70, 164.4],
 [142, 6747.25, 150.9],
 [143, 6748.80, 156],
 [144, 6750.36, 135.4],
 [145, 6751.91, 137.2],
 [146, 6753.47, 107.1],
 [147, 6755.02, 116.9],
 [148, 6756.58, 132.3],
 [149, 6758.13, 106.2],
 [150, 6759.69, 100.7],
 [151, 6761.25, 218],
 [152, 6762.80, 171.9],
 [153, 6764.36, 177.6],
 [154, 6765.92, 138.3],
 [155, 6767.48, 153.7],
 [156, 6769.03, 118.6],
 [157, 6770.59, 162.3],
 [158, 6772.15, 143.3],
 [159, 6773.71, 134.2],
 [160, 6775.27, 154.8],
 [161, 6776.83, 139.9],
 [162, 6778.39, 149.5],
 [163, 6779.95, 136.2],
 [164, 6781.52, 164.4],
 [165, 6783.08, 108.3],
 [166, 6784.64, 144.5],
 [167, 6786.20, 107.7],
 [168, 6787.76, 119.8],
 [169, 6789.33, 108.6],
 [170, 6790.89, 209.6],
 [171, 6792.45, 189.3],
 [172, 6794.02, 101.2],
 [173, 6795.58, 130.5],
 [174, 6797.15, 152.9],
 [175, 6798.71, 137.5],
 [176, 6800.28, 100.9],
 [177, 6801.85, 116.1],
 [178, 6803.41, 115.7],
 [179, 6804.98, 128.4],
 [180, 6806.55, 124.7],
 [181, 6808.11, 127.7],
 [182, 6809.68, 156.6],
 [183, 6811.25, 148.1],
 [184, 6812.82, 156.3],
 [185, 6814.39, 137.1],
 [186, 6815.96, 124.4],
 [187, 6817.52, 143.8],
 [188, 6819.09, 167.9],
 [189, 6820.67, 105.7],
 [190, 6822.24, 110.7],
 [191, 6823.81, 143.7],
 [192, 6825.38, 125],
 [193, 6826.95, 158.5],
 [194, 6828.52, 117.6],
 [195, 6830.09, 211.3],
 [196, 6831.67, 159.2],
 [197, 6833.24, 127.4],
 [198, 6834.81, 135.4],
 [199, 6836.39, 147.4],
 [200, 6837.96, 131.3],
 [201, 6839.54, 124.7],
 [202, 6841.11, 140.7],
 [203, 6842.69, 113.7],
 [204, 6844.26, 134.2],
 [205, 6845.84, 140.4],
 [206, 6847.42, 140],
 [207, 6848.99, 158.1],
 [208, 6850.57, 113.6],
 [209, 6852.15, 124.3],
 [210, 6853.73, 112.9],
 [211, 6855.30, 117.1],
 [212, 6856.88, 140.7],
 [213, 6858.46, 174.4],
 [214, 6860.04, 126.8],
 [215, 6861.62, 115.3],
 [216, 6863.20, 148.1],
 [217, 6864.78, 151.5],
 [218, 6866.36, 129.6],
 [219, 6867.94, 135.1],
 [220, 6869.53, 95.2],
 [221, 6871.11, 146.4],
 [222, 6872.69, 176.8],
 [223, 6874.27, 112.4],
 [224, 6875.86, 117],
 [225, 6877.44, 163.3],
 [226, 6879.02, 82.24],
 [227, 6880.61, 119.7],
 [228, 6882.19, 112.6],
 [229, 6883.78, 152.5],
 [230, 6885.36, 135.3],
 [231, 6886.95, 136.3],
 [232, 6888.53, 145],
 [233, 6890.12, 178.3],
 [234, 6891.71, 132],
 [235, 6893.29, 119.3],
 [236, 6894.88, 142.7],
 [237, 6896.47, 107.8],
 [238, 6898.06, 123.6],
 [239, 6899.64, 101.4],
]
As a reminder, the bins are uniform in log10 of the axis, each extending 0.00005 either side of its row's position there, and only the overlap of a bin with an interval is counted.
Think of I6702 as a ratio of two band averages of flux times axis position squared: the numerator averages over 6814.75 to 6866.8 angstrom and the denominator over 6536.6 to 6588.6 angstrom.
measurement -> 0.6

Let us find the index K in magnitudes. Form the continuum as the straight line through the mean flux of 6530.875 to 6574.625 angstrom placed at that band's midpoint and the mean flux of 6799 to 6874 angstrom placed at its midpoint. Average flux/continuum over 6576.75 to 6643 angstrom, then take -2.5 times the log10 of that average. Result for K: 0.39 mag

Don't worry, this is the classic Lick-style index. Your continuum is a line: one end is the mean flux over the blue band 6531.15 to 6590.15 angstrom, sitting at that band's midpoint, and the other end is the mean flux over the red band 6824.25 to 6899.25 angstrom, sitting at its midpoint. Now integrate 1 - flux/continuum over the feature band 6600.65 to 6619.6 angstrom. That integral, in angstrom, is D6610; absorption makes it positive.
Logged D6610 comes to 5.6 angstrom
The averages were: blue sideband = 229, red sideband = 135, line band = 150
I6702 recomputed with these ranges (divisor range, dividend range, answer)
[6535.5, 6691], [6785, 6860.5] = 0.83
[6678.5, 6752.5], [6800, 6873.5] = 0.83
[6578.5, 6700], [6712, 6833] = 1.10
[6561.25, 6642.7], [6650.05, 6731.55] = 0.83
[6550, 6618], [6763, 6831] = 0.70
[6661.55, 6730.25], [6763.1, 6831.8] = 0.89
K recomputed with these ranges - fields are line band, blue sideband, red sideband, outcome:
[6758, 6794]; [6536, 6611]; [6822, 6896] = 0.09 mag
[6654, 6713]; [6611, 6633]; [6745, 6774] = 0.05 mag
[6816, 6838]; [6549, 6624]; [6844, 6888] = 0.01 mag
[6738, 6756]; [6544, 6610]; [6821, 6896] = 0.17 mag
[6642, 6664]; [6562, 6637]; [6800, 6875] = 0.30 mag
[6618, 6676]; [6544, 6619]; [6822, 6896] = 0.31 mag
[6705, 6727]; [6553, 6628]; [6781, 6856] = -0.18 mag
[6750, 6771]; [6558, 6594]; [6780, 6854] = 0.19 mag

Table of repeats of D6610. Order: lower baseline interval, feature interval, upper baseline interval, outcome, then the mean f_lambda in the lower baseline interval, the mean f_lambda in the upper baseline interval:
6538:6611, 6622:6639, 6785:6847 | 3.91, 212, 137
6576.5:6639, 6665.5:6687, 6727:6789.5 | 2.25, 156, 153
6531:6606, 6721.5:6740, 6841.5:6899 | -1.09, 211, 133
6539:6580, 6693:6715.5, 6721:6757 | 3.95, 247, 163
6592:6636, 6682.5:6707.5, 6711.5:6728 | 7.60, 148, 215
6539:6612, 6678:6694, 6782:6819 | 3.31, 212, 135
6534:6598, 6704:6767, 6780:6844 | -4.30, 221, 137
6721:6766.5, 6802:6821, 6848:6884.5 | 1.05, 160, 132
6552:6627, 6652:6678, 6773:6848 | 6.48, 208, 138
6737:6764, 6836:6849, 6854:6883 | -0.12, 144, 131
